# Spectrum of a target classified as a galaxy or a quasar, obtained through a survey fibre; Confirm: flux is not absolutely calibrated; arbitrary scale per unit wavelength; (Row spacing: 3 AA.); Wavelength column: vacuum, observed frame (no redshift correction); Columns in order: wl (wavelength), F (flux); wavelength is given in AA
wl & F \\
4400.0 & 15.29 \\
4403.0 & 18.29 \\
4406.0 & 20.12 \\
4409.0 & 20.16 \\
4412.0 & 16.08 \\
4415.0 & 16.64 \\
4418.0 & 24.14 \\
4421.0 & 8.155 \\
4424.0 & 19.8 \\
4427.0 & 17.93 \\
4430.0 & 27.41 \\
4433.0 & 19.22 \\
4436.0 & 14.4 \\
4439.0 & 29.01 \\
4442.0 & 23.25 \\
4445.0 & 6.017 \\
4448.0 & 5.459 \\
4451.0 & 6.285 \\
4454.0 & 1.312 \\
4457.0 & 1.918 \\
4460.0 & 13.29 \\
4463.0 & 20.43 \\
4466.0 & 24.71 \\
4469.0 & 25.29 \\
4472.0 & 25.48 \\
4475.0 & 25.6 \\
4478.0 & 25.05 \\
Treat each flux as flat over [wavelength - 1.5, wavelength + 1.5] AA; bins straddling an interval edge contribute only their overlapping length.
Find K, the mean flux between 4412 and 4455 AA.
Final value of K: 15.8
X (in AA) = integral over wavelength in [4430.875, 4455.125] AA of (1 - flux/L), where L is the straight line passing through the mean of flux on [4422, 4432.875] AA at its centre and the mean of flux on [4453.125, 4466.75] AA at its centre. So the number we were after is 5.3 AA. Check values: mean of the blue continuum 20.8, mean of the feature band 13.7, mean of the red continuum 12.2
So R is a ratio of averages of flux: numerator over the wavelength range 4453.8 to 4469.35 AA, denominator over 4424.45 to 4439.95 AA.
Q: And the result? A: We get 0.70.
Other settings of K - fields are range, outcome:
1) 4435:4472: 14.7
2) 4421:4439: 19.6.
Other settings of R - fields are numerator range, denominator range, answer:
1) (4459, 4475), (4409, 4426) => 1.30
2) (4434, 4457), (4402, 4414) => 0.63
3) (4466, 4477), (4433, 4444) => 1.20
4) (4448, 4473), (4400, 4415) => 0.78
